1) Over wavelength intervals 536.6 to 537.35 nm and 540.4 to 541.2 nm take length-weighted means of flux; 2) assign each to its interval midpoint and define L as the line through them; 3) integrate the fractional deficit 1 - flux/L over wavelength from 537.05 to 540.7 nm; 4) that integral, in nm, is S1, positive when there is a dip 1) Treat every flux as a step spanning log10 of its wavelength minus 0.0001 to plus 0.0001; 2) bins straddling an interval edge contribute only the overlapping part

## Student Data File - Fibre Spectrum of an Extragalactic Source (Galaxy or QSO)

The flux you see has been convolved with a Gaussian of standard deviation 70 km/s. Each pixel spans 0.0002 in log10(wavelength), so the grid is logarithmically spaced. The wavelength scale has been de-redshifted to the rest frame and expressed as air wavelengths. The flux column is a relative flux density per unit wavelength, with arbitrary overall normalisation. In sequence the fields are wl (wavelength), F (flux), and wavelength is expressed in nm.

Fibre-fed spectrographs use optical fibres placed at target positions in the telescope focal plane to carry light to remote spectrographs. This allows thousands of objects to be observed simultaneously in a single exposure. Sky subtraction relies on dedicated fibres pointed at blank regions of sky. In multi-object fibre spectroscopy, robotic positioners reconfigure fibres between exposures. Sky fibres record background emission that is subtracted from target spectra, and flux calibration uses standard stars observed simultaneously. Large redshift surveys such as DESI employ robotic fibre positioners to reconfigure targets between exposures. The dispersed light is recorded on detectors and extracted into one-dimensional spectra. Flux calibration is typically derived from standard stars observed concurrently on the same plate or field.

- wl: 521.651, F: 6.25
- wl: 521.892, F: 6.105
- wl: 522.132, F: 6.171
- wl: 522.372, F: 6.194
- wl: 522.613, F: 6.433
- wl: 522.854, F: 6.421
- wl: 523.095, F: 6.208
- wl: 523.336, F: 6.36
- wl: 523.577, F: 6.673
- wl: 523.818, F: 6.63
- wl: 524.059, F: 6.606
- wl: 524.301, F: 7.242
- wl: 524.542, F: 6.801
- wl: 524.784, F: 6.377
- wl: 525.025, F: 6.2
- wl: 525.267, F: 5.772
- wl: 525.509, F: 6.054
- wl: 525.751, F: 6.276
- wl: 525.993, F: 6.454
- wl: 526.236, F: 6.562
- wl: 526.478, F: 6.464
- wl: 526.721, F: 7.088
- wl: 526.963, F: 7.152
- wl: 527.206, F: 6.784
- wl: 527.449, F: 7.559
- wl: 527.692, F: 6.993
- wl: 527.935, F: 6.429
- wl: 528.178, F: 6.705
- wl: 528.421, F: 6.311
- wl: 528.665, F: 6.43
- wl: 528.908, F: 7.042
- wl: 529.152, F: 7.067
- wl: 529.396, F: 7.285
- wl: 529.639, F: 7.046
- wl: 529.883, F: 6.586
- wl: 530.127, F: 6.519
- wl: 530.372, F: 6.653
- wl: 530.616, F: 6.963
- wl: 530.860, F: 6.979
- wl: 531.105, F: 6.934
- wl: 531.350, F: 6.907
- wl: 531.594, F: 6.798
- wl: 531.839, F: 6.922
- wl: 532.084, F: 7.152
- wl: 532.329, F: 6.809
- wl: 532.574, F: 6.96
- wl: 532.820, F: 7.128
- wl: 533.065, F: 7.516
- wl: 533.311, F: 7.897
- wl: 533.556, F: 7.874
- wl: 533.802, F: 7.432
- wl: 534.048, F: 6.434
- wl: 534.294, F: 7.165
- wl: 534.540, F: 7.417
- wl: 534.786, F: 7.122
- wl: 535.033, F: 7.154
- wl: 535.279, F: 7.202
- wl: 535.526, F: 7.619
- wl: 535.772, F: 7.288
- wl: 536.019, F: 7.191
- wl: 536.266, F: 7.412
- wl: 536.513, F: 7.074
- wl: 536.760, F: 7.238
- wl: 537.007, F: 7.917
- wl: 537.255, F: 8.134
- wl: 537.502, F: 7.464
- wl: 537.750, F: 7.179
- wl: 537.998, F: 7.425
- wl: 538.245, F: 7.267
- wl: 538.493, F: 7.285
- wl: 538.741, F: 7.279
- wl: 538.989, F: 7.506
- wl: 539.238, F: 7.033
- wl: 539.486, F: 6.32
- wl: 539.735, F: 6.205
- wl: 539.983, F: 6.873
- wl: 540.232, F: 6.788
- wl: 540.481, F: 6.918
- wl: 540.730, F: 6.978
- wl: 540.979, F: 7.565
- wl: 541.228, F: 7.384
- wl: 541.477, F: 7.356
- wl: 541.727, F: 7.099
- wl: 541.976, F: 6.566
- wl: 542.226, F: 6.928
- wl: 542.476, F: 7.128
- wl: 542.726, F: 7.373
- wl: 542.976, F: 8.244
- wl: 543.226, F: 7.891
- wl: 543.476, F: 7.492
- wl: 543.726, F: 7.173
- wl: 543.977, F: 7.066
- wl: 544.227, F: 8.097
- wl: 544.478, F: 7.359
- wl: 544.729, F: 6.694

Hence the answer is 0.16 nm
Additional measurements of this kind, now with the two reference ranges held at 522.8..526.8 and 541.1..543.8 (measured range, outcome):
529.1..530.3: -0.030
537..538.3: -0.082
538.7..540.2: 0.072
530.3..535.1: -0.178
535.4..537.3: -0.113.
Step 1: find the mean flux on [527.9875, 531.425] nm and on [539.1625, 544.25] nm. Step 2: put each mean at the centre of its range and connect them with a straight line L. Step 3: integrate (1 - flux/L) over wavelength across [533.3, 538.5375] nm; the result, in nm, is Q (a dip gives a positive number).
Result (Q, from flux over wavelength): -0.28 nm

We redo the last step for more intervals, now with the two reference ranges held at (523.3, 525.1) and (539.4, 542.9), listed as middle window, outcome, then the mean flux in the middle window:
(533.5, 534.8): -0.07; 7.22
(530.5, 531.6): -0.02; 6.93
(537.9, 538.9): -0.06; 7.32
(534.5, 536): -0.09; 7.29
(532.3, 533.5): -0.09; 7.33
